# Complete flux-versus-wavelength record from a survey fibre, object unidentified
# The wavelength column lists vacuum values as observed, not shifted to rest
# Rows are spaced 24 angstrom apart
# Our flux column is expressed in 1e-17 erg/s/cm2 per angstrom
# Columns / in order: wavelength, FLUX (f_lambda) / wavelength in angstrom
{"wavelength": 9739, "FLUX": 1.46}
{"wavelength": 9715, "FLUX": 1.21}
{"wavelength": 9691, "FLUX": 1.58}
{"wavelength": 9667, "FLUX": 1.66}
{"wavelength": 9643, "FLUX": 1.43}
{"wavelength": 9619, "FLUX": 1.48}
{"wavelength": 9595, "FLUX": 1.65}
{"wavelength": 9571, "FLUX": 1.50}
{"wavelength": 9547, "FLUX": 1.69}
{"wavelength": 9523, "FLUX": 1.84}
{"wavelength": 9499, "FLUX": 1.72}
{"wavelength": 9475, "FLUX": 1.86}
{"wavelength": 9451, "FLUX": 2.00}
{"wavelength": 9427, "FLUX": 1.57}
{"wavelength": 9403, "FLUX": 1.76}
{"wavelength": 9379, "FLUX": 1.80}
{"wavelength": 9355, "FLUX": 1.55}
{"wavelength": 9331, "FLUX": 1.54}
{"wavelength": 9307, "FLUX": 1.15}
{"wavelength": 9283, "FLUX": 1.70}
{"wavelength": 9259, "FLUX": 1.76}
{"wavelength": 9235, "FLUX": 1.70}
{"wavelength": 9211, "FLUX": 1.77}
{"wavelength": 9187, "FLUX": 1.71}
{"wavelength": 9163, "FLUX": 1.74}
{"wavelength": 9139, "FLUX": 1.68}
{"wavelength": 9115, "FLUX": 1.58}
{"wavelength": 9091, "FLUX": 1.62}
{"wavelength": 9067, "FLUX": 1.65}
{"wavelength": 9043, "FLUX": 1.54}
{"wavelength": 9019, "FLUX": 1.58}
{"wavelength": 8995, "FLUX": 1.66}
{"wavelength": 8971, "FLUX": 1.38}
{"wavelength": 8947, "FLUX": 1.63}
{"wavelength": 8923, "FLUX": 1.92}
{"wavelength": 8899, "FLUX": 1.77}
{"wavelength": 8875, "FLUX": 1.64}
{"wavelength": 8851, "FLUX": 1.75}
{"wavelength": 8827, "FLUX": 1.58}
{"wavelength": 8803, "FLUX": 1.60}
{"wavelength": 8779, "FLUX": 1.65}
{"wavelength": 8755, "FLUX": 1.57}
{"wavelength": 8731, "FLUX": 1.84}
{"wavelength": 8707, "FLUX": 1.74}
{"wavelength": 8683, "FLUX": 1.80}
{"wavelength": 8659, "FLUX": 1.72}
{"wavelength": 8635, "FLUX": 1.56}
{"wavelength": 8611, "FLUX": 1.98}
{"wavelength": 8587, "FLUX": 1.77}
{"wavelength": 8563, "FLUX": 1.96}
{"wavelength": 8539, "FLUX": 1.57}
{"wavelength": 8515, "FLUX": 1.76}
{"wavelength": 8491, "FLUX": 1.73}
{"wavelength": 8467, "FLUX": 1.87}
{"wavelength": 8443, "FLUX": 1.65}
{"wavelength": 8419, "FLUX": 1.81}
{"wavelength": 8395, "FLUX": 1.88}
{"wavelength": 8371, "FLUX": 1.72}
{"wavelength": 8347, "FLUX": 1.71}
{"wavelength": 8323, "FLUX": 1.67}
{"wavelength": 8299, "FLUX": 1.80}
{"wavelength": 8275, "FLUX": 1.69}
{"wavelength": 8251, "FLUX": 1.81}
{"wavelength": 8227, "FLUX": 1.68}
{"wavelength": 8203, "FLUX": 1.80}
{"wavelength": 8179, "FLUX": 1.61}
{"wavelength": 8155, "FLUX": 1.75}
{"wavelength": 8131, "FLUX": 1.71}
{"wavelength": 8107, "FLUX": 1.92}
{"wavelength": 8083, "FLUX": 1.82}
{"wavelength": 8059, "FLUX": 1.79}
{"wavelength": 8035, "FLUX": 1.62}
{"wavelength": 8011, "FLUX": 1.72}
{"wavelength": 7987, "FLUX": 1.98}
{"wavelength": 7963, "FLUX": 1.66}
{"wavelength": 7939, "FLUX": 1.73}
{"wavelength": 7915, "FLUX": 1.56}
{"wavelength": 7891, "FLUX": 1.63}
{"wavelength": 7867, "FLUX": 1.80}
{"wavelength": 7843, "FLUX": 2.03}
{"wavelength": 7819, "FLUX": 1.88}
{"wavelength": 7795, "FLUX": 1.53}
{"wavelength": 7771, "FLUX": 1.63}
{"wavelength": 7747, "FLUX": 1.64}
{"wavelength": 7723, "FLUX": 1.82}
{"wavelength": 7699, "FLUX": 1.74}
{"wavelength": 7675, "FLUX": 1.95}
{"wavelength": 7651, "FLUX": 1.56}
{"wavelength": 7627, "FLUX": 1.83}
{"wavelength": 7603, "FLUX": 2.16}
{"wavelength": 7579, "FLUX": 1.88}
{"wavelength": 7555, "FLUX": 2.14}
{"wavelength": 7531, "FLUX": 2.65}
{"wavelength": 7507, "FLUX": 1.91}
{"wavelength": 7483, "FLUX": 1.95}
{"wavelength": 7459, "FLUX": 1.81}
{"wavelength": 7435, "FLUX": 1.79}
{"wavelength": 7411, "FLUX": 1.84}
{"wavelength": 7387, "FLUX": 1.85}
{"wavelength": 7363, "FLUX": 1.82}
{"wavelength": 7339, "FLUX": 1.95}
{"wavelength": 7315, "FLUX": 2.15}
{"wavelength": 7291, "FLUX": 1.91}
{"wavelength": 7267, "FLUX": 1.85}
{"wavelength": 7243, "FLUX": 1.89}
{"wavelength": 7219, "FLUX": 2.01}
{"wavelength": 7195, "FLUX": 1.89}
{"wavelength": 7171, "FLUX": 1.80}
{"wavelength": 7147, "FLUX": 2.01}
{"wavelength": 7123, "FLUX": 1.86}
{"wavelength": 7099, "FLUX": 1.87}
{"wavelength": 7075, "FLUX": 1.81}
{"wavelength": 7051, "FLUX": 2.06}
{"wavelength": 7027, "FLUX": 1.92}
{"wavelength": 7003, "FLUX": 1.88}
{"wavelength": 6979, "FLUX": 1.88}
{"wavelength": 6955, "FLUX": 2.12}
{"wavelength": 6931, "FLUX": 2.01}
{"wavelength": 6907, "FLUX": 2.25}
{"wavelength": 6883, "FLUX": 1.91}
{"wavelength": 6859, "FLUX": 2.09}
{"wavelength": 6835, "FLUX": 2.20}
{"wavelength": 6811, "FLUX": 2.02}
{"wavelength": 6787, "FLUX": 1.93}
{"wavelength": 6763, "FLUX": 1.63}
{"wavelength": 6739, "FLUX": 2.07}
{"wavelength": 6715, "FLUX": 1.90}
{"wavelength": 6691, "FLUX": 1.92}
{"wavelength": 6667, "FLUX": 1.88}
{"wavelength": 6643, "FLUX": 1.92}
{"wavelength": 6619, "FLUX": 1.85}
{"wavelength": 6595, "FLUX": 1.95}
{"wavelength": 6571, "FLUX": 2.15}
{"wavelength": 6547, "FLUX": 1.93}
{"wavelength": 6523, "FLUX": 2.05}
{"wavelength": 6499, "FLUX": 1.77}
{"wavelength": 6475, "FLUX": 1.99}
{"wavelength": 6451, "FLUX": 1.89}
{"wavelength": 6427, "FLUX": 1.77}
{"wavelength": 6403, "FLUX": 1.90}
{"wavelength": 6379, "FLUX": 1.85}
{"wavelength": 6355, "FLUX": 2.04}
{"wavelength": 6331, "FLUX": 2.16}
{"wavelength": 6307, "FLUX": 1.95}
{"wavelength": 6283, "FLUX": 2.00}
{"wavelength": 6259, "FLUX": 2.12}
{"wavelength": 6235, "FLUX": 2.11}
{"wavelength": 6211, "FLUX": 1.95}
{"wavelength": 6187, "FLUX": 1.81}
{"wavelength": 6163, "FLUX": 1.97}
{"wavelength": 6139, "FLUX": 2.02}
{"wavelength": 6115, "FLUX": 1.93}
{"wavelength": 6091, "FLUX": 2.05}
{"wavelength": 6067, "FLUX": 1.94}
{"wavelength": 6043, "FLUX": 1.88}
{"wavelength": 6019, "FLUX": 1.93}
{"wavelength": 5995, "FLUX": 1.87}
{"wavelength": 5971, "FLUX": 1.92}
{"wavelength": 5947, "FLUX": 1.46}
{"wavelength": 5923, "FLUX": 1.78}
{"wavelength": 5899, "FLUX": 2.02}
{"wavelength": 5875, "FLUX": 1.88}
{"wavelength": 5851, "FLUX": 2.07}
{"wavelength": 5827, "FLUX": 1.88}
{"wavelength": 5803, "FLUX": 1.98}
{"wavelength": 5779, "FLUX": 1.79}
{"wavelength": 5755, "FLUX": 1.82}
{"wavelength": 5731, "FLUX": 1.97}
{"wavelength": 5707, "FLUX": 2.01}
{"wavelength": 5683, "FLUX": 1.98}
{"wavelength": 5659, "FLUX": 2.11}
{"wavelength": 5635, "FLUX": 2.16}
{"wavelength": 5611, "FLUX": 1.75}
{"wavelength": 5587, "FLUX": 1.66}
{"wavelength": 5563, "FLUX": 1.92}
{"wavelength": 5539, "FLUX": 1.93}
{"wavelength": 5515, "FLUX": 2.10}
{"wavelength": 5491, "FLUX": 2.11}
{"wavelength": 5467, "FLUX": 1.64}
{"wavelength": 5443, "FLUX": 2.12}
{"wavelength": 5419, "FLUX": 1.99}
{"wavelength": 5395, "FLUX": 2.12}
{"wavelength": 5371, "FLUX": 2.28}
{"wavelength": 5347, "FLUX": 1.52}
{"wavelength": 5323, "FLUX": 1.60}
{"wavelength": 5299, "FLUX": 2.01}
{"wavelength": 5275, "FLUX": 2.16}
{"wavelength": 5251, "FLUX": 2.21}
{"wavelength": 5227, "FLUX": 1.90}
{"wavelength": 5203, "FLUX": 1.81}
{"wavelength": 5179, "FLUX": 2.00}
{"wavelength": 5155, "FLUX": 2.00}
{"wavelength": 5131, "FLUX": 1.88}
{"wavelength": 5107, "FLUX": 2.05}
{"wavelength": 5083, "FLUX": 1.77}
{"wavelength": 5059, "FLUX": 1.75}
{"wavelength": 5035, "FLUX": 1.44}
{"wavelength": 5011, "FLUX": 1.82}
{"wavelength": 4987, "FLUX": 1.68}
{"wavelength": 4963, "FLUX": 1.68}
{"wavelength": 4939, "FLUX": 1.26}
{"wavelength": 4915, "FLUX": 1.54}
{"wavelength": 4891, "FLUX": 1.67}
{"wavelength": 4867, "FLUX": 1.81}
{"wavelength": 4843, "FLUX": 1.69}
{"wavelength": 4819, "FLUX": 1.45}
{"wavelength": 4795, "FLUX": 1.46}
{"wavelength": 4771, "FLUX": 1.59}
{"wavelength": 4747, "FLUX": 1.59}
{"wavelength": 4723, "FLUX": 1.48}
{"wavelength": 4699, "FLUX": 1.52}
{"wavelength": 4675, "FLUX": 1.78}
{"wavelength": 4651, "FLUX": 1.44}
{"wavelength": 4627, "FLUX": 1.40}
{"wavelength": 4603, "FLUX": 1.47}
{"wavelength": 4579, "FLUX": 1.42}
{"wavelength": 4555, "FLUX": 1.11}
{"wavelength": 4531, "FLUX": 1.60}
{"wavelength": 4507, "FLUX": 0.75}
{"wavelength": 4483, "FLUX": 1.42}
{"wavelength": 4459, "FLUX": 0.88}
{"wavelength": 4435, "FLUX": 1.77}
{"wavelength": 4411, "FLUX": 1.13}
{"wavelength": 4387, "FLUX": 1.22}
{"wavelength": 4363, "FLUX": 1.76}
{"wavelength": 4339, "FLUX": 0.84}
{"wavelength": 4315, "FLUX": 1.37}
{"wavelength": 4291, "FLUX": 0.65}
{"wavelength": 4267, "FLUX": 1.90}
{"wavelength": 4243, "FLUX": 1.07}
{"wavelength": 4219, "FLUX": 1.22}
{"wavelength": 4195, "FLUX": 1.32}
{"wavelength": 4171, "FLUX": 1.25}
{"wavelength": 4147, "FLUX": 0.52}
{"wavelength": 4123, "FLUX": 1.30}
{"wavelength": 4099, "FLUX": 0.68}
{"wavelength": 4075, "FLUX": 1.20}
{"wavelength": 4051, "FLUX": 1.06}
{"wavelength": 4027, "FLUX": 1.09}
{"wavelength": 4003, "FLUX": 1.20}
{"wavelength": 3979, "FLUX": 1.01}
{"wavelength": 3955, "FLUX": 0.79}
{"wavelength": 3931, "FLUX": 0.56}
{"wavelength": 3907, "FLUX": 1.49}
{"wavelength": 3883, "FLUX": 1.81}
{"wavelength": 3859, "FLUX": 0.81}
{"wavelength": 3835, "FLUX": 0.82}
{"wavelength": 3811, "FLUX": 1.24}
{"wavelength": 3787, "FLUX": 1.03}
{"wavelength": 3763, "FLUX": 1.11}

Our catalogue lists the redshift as 0.146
